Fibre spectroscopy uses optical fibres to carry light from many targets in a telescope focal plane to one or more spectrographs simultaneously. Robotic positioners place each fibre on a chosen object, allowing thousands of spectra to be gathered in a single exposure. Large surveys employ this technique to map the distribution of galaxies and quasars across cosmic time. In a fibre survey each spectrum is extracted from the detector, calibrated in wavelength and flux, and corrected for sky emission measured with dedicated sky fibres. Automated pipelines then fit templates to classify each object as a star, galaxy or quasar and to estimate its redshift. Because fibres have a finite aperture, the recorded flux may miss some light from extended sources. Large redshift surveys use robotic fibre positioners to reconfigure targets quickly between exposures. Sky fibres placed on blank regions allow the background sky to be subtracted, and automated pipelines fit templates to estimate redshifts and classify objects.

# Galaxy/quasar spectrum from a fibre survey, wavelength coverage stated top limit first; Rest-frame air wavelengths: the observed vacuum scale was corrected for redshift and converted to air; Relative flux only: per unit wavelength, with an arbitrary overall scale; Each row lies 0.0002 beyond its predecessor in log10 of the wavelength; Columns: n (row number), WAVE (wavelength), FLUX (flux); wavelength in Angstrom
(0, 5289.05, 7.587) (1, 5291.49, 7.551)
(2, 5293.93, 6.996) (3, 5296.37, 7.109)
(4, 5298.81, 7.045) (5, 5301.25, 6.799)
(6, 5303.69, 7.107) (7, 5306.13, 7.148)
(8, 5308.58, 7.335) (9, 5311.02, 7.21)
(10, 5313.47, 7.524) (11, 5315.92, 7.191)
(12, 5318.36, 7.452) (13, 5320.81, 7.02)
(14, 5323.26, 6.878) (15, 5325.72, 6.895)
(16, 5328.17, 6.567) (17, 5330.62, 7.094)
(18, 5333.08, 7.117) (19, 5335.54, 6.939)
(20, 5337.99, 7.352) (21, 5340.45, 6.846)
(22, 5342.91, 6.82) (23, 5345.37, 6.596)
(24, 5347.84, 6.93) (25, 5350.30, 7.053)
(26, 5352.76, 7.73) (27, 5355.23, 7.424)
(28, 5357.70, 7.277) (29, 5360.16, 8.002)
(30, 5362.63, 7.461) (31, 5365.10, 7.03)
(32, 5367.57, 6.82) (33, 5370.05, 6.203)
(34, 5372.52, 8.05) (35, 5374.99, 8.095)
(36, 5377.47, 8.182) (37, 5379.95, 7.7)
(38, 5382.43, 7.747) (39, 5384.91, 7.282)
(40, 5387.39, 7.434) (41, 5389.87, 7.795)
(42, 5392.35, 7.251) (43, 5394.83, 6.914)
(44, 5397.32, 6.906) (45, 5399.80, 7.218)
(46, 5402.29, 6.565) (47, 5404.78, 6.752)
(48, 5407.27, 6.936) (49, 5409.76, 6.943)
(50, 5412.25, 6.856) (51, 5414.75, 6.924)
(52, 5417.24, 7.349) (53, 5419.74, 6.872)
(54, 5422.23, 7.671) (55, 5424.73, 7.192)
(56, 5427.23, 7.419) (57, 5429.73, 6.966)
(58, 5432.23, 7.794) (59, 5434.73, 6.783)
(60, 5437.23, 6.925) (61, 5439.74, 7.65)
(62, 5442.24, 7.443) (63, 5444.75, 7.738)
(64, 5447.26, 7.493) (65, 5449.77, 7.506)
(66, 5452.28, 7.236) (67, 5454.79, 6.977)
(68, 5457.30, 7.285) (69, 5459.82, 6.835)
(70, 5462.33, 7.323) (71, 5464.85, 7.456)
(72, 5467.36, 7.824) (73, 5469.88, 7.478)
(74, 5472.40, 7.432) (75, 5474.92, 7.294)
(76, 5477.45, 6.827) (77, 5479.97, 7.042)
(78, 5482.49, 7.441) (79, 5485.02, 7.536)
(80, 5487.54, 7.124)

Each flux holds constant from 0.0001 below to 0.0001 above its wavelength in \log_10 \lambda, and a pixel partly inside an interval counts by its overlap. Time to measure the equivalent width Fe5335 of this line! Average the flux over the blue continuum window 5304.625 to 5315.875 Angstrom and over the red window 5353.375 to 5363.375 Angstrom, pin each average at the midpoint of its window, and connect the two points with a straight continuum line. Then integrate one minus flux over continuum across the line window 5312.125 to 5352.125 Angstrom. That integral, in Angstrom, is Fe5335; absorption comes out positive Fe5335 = 2.05 Angstrom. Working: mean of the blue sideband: 7.28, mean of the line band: 7.03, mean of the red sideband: 7.56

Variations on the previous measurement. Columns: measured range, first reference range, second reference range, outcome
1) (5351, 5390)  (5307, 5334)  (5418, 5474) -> -1.6 Angstrom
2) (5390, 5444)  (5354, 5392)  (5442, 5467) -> 2.0 Angstrom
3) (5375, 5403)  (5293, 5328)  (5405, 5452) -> -0.8 Angstrom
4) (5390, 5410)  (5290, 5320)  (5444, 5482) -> 0.8 Angstrom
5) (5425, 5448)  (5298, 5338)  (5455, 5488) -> -0.3 Angstrom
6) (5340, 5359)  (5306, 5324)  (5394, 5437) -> 0.2 Angstrom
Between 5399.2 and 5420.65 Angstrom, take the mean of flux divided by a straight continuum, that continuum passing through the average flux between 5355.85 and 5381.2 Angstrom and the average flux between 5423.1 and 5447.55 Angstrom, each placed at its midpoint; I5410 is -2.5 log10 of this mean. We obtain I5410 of 0.07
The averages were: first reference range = 7.48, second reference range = 7.34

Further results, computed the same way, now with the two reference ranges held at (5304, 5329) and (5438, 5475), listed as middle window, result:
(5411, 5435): 0.02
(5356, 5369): -0.01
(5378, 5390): -0.05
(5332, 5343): 0.02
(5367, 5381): -0.04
